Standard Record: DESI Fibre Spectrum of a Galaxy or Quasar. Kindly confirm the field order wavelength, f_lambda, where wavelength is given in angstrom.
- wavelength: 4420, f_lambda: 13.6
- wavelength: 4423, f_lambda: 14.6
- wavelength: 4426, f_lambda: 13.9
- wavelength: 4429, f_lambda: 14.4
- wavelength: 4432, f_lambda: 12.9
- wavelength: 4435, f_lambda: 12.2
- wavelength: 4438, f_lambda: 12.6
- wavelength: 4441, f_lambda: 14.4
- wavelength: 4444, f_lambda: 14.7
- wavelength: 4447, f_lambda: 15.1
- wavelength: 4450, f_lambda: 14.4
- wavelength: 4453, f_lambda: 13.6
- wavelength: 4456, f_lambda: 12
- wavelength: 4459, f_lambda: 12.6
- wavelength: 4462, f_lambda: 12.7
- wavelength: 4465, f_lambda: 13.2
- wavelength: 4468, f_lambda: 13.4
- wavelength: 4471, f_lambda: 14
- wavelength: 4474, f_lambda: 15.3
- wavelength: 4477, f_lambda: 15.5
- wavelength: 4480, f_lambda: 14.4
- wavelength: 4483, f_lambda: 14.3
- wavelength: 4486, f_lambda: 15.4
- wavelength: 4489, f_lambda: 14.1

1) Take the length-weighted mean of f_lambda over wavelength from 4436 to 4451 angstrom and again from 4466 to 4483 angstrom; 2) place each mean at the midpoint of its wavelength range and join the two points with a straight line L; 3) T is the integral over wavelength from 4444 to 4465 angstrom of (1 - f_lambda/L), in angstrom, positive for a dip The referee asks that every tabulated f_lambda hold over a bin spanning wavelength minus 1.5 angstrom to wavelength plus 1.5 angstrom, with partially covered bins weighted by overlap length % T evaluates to 1.2 angstrom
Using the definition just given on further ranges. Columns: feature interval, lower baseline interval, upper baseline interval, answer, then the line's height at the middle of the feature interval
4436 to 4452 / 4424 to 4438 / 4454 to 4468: -1.34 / 13.1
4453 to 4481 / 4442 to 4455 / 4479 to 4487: 1.68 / 14.5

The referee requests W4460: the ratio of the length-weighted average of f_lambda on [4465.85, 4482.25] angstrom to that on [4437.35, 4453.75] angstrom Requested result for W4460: 1.0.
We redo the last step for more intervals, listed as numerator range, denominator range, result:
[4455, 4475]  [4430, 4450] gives 0.97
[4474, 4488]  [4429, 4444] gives 1.12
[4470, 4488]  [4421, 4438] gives 1.10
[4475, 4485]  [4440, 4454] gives 1.02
